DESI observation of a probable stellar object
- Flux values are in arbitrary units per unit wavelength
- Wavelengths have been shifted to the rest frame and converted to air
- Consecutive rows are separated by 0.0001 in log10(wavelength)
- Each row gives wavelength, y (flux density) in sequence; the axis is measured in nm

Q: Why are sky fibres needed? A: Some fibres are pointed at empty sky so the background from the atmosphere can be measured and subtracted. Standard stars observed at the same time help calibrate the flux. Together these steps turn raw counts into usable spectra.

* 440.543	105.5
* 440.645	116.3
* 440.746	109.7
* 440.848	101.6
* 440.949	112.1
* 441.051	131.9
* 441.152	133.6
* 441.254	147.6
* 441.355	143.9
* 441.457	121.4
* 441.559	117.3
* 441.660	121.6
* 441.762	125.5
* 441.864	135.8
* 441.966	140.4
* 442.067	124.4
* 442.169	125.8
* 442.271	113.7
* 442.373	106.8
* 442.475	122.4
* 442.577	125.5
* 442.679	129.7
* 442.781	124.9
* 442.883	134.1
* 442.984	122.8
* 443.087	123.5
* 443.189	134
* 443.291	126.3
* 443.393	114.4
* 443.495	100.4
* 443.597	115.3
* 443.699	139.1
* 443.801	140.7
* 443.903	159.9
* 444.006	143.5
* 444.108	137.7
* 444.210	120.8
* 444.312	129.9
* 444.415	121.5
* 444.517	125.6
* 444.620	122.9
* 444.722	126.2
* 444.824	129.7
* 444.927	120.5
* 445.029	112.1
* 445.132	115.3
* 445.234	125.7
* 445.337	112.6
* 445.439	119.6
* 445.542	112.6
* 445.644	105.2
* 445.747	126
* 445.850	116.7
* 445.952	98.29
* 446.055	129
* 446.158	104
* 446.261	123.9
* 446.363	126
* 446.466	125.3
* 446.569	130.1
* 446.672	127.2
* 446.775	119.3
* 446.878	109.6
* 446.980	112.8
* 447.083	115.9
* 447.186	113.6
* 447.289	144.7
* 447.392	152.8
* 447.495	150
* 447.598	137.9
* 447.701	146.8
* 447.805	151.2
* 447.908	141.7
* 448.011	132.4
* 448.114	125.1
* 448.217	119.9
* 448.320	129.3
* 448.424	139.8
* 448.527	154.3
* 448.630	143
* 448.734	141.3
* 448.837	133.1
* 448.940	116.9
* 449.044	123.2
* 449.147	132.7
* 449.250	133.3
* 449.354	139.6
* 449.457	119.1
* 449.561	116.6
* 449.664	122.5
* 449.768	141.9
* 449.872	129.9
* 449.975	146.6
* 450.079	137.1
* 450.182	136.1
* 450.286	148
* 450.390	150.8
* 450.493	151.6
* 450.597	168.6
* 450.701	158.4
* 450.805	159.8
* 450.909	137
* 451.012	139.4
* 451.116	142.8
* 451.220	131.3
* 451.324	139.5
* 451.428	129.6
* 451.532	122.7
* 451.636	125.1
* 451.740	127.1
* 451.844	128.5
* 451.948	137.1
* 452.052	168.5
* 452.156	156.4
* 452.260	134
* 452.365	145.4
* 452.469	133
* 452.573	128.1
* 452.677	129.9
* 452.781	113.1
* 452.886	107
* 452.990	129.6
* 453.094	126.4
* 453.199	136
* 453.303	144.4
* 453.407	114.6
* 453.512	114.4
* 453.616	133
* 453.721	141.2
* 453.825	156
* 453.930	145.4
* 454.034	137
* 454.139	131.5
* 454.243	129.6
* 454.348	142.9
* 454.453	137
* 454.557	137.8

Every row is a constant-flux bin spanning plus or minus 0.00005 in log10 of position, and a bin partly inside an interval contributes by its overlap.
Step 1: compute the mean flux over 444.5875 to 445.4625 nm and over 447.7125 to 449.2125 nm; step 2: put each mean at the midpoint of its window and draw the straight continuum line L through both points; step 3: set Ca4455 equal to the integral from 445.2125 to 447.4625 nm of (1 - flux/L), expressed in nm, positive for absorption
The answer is 0.097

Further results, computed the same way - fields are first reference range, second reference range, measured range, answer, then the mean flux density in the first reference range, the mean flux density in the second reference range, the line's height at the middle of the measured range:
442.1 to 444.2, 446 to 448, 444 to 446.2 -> 0.14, 127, 130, 128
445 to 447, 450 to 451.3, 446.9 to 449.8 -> -0.02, 118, 147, 132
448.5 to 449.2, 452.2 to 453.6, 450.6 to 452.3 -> -0.14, 134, 128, 130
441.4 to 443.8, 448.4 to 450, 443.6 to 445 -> -0.05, 124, 133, 126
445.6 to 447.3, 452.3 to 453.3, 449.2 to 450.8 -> -0.21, 119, 128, 124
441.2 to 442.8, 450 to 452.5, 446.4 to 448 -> 0.04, 127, 142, 135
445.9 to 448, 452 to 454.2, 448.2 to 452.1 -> -0.18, 128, 135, 131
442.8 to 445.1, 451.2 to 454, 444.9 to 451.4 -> -0.05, 127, 133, 130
